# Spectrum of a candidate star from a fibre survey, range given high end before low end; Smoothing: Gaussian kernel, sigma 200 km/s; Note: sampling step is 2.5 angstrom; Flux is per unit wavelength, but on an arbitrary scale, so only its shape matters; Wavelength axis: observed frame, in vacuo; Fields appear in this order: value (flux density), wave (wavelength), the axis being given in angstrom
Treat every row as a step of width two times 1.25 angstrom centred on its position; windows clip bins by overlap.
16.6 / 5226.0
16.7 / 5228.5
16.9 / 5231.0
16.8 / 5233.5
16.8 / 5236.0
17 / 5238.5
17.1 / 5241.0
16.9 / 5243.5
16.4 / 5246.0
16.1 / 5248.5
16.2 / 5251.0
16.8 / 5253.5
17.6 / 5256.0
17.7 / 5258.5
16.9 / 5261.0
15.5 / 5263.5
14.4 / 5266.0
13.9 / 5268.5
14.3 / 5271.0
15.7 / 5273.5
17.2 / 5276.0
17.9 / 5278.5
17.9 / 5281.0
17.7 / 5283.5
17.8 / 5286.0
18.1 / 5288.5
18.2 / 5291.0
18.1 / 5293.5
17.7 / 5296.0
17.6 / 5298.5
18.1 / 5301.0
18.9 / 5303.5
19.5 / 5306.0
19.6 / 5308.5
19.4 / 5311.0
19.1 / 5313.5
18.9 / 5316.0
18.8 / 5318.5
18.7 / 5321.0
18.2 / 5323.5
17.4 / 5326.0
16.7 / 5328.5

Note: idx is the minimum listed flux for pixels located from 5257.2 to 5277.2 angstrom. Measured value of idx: 13.9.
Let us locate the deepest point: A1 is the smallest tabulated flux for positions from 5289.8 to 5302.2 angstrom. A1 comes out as 17.6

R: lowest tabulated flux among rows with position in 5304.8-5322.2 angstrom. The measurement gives 18.7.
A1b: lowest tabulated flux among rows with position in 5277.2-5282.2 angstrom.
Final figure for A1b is 17.9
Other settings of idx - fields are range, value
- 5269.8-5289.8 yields 14.3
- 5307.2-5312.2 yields 19.4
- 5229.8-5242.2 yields 16.8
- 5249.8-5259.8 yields 16.2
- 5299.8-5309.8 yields 18.1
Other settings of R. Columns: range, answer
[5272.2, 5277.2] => 15.7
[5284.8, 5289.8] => 17.8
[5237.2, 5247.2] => 16.4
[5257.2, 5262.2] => 16.9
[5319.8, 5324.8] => 18.2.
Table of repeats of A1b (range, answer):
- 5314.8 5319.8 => 18.8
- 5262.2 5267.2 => 14.4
